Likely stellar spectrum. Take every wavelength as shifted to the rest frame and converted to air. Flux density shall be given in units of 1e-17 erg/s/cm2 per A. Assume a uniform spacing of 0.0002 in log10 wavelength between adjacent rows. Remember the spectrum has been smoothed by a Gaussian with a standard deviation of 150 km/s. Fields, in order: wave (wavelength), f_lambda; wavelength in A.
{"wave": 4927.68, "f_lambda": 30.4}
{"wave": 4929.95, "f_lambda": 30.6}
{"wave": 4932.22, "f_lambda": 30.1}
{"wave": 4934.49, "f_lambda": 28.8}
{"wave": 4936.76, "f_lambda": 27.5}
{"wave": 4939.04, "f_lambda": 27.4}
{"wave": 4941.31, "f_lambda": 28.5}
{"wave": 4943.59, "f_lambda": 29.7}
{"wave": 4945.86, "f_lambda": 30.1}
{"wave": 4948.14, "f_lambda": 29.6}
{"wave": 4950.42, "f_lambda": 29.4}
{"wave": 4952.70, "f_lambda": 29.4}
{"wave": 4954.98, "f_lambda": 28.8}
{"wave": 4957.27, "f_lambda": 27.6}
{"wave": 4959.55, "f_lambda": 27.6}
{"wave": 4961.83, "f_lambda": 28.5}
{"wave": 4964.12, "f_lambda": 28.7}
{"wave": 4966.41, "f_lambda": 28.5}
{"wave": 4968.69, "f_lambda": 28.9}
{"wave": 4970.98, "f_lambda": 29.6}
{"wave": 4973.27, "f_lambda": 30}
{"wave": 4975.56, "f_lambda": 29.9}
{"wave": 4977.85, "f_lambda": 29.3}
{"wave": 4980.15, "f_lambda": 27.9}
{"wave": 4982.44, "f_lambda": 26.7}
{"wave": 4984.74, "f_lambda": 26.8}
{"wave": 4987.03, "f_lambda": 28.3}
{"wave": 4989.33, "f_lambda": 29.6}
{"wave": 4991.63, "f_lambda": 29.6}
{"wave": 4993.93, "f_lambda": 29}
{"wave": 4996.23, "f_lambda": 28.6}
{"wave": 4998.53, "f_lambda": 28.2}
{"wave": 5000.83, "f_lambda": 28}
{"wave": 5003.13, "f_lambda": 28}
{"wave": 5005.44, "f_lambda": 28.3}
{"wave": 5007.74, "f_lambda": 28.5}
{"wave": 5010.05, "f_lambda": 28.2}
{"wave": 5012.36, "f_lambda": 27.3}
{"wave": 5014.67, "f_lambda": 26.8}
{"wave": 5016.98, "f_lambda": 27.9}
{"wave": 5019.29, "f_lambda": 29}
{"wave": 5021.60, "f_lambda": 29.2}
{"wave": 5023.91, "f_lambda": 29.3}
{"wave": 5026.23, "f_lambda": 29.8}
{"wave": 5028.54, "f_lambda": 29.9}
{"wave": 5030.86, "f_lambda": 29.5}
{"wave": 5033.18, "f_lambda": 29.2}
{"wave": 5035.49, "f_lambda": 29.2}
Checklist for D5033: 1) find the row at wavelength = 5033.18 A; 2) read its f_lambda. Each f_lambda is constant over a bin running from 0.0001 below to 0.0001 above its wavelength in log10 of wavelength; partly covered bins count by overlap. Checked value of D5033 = 29.2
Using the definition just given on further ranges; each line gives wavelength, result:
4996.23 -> 28.6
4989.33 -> 29.6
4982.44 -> 26.7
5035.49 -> 29.2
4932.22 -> 30.1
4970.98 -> 29.6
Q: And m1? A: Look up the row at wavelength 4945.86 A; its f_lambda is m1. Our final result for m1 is 30.1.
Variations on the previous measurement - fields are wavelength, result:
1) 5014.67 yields 26.8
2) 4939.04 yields 27.4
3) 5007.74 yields 28.5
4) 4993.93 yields 29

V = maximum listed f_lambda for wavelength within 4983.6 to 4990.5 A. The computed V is 29.6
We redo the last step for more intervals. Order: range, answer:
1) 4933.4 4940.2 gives 28.8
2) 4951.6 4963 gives 29.4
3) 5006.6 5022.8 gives 29.2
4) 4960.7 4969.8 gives 28.9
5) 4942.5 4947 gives 30.1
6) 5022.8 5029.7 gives 29.9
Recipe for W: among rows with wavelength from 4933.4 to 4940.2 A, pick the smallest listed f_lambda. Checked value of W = 27.4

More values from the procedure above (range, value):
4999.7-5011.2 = 28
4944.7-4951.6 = 29.4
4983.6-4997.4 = 26.8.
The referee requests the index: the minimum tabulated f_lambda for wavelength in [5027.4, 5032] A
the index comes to 29.5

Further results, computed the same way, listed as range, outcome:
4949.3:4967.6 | 27.6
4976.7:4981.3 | 27.9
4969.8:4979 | 29.3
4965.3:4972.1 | 28.5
